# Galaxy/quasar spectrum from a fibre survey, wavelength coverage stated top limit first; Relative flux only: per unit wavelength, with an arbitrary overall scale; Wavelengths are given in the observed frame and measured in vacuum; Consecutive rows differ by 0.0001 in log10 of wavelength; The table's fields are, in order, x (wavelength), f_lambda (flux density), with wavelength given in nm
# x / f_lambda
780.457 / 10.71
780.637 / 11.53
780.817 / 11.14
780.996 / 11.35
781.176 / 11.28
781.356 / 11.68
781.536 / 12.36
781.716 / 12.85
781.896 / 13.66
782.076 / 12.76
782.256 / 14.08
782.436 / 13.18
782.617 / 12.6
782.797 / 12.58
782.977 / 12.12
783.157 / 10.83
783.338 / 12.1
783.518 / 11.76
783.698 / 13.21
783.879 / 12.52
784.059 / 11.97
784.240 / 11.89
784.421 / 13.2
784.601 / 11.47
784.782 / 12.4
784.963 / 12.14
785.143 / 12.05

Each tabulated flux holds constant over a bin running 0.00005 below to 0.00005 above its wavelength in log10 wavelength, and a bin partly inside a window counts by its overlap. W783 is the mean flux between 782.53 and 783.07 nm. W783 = 12.4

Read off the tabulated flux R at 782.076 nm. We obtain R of 12.76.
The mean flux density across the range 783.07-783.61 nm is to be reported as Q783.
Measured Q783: 11.6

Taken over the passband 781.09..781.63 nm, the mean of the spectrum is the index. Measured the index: 11.8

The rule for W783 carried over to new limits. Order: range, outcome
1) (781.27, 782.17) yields 12.7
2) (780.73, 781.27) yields 11.3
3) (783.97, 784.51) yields 12.3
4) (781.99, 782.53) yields 13.3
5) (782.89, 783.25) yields 11.5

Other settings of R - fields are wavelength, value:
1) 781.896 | 13.66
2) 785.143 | 12.05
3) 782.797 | 12.58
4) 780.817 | 11.14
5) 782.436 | 13.18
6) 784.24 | 11.89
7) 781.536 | 12.36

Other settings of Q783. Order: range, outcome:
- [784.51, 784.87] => 11.9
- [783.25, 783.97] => 12.4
